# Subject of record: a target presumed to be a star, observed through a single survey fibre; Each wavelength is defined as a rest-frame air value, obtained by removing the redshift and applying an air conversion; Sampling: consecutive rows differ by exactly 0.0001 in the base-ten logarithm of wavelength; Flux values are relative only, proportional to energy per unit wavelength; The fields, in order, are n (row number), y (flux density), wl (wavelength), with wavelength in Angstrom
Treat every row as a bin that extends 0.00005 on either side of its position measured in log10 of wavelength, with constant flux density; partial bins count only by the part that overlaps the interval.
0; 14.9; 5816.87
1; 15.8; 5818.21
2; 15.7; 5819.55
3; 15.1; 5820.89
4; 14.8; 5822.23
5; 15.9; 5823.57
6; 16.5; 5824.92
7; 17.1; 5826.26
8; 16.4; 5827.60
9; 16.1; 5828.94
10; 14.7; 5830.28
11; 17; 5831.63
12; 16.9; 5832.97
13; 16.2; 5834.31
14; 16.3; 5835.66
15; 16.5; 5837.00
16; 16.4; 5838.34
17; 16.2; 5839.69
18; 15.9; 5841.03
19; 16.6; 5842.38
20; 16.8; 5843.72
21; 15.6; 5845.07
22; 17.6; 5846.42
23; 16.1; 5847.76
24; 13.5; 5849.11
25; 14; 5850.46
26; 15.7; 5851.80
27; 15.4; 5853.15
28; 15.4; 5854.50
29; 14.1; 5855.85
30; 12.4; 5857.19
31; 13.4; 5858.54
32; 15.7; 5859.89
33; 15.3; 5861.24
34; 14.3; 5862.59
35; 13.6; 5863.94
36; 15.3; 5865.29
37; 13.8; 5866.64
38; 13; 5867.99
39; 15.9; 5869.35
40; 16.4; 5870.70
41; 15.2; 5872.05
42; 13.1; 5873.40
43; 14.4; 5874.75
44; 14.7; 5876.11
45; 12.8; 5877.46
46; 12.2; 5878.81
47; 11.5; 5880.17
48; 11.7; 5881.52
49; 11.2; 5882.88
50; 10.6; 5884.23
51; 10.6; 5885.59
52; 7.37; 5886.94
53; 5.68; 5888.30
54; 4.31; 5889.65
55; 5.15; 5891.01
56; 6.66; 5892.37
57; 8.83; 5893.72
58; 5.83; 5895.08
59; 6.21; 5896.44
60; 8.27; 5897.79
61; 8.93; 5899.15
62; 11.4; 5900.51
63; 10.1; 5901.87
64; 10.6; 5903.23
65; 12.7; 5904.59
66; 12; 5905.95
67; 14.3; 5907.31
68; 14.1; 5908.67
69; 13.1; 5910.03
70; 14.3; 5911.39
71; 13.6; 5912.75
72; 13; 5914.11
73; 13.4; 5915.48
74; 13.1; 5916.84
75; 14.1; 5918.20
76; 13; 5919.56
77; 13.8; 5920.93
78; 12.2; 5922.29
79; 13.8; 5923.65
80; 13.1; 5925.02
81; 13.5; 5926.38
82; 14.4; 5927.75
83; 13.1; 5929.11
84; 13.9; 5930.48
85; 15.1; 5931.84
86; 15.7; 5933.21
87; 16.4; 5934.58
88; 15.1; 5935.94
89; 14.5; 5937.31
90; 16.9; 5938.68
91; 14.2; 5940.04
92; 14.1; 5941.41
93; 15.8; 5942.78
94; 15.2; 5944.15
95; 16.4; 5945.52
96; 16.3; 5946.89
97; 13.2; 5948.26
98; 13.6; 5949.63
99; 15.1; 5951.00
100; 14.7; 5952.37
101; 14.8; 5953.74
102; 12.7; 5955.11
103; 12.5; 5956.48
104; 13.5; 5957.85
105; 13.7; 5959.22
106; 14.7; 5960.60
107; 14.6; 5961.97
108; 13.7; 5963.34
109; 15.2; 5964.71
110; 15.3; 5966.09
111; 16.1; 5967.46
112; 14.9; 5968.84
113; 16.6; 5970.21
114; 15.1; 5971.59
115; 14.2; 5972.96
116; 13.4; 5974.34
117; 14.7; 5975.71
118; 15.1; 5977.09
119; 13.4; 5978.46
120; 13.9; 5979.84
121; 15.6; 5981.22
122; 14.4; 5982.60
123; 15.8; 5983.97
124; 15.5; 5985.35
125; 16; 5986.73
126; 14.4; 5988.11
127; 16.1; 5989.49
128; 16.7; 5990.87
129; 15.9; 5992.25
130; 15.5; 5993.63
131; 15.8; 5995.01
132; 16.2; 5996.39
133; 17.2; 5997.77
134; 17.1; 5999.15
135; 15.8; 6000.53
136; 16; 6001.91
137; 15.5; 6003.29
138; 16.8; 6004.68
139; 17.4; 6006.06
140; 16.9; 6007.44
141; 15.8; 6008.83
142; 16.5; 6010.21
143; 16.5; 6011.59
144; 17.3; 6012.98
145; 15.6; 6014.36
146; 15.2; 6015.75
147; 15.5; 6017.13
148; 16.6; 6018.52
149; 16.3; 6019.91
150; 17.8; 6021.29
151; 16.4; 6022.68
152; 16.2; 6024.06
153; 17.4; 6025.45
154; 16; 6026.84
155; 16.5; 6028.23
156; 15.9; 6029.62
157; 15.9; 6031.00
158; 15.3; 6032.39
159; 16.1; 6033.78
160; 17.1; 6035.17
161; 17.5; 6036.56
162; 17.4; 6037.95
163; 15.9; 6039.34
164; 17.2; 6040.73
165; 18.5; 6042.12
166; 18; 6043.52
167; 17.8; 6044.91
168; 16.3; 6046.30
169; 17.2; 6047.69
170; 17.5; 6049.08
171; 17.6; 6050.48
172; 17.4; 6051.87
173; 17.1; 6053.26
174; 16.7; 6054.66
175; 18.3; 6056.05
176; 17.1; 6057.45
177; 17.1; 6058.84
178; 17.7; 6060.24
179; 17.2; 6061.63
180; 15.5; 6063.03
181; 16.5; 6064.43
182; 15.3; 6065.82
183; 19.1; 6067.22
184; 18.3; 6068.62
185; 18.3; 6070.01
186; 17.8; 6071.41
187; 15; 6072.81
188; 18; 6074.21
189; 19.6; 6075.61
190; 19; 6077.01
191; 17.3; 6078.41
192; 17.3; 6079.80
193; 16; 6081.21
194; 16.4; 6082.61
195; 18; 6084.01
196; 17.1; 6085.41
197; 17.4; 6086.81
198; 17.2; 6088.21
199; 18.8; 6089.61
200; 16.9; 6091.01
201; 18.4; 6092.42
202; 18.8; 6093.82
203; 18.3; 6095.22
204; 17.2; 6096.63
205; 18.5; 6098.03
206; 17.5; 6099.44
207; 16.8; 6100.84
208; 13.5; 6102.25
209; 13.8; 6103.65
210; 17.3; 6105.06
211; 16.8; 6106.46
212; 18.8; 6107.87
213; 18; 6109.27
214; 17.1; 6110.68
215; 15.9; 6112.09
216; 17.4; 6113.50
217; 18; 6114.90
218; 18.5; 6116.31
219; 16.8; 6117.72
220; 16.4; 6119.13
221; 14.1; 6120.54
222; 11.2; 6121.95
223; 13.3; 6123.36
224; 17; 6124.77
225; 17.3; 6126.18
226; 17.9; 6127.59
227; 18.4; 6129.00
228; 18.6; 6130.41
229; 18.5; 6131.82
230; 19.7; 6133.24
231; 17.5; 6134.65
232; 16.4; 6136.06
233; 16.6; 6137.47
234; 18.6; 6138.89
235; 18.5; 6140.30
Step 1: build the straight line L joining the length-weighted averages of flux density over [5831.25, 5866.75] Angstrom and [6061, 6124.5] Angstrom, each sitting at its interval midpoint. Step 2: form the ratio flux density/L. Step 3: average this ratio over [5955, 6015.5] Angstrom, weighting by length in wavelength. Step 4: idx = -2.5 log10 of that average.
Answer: 0.06 mag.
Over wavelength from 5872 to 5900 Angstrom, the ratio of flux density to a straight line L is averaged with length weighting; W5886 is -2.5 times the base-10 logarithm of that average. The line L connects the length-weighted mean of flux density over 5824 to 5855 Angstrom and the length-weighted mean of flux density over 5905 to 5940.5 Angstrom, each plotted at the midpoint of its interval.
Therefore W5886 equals 0.474 mag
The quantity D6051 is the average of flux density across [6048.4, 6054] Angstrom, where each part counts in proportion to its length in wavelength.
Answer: 17.4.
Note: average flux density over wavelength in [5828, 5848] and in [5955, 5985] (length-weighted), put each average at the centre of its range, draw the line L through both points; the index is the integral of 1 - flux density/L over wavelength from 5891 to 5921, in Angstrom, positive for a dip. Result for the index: 8.1 Angstrom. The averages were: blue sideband 16.3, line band 11.2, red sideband 14.6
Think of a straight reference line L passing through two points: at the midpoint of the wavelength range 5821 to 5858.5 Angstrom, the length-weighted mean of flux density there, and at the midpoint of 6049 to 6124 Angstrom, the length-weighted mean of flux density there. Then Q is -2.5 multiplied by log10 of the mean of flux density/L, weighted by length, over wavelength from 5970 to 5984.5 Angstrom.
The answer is 0.12 mag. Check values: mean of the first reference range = 15.7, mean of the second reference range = 17.1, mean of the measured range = 14.7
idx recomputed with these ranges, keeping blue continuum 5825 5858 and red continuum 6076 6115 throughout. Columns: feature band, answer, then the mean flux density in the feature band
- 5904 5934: 0.19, 13.6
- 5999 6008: 0.02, 16.5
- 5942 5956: 0.12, 14.7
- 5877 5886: 0.36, 11.5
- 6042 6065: -0.01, 17.2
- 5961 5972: 0.09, 15.2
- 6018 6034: 0.03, 16.4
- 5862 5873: 0.09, 14.6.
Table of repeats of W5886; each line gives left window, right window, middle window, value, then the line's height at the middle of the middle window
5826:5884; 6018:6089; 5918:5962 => 0.11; 15.8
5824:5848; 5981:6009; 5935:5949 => 0.07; 16.1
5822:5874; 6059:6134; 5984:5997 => 0.04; 16.4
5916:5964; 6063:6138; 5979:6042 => -0.04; 15.6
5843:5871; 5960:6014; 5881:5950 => 0.24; 15.2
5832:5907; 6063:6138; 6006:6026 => -0.06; 15.6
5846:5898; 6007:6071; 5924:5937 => -0.05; 13.9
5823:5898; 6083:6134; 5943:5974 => 0.02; 14.9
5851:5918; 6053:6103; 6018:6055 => -0.04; 16.2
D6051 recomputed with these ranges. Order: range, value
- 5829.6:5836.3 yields 16.2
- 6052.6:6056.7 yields 17.4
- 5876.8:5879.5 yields 12.5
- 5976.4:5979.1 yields 14.3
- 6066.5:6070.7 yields 18.6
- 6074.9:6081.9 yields 17.8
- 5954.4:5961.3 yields 13.4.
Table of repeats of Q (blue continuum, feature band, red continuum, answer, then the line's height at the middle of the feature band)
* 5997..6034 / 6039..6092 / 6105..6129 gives -0.06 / 16.5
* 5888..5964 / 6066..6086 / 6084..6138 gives -0.09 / 16.3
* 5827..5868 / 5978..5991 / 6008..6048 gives 0.08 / 16.3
